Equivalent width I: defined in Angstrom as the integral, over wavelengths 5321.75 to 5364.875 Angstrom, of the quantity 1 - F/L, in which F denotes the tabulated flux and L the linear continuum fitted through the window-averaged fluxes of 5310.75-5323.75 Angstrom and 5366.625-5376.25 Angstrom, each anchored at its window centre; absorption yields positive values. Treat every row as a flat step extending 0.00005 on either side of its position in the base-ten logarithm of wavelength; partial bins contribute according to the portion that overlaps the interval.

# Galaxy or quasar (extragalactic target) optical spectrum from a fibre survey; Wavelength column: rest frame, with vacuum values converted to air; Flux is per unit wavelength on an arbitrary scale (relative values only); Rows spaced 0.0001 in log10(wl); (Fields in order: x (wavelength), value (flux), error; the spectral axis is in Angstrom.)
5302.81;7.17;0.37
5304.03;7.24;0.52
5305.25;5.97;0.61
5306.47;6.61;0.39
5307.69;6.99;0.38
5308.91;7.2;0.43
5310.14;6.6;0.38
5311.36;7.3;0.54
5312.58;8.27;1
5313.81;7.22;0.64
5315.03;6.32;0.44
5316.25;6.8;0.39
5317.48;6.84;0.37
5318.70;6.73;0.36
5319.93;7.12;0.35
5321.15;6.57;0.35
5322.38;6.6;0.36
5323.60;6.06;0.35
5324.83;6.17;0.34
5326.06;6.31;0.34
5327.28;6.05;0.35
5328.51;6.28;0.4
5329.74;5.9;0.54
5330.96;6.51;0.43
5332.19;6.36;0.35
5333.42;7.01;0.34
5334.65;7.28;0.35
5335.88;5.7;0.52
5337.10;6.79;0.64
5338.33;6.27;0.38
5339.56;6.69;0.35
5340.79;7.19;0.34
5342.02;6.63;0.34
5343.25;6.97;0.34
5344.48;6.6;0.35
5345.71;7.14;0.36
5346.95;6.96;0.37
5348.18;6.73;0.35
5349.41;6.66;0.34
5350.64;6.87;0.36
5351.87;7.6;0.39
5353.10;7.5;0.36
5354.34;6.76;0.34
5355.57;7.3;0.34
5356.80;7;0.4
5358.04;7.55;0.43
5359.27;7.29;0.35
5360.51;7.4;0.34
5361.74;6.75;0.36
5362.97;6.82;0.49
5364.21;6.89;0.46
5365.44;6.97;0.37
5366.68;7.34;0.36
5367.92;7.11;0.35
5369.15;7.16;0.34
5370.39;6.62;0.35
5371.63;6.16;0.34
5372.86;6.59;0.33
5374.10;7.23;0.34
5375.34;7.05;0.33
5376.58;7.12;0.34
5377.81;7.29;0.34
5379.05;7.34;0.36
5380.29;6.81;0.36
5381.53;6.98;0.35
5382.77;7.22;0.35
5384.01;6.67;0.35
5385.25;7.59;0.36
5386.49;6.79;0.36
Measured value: 0.9 Angstrom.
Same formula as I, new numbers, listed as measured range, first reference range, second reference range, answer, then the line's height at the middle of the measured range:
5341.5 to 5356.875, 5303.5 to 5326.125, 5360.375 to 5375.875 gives -0.24 Angstrom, 6.87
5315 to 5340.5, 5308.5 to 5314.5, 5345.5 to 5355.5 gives 2.43 Angstrom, 7.19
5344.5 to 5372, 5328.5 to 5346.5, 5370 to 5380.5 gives -0.94 Angstrom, 6.79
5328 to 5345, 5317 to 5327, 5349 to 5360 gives 0.59 Angstrom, 6.82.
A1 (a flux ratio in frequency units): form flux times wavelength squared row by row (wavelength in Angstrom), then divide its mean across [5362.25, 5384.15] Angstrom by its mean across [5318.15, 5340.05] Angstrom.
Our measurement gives 1.10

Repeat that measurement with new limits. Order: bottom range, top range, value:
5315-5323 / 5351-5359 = 1.09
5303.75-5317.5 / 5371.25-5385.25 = 1.03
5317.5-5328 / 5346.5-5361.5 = 1.11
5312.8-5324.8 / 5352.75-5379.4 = 1.07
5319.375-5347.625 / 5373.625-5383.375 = 1.10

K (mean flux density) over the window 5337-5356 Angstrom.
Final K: 6.91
